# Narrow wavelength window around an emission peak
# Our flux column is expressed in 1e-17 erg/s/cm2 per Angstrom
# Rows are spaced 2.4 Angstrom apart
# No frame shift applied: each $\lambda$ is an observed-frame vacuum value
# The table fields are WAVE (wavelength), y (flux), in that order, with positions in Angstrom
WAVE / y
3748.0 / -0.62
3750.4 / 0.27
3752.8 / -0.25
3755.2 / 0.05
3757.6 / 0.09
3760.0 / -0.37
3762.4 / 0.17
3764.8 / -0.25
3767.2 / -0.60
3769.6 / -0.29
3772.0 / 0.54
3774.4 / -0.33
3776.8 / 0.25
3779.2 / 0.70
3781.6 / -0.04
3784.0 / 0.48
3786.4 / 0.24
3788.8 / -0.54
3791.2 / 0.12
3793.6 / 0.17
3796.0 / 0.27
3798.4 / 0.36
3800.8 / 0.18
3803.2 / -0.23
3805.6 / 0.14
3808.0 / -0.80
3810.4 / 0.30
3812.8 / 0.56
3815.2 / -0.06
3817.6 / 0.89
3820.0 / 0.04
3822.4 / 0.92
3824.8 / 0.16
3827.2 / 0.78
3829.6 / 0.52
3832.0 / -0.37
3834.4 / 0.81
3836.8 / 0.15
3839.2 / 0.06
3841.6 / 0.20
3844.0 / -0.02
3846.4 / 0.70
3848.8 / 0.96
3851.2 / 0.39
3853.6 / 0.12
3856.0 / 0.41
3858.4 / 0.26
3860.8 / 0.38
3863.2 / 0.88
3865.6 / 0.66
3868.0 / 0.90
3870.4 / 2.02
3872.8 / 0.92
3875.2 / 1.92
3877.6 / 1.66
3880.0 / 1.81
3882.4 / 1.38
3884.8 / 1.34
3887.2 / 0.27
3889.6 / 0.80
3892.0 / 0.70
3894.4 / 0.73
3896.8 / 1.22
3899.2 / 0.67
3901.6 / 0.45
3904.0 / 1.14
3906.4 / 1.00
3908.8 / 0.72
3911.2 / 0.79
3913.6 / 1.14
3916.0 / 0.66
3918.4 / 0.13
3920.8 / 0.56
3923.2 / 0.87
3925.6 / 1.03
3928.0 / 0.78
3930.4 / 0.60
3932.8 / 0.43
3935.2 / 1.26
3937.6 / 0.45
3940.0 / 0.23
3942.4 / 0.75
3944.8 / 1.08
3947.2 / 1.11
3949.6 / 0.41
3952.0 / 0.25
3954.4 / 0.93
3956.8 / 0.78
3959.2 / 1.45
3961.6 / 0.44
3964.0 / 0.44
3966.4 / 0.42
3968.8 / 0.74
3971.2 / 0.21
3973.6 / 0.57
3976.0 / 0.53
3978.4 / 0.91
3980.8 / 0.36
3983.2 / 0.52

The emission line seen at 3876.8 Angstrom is Ly-alpha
